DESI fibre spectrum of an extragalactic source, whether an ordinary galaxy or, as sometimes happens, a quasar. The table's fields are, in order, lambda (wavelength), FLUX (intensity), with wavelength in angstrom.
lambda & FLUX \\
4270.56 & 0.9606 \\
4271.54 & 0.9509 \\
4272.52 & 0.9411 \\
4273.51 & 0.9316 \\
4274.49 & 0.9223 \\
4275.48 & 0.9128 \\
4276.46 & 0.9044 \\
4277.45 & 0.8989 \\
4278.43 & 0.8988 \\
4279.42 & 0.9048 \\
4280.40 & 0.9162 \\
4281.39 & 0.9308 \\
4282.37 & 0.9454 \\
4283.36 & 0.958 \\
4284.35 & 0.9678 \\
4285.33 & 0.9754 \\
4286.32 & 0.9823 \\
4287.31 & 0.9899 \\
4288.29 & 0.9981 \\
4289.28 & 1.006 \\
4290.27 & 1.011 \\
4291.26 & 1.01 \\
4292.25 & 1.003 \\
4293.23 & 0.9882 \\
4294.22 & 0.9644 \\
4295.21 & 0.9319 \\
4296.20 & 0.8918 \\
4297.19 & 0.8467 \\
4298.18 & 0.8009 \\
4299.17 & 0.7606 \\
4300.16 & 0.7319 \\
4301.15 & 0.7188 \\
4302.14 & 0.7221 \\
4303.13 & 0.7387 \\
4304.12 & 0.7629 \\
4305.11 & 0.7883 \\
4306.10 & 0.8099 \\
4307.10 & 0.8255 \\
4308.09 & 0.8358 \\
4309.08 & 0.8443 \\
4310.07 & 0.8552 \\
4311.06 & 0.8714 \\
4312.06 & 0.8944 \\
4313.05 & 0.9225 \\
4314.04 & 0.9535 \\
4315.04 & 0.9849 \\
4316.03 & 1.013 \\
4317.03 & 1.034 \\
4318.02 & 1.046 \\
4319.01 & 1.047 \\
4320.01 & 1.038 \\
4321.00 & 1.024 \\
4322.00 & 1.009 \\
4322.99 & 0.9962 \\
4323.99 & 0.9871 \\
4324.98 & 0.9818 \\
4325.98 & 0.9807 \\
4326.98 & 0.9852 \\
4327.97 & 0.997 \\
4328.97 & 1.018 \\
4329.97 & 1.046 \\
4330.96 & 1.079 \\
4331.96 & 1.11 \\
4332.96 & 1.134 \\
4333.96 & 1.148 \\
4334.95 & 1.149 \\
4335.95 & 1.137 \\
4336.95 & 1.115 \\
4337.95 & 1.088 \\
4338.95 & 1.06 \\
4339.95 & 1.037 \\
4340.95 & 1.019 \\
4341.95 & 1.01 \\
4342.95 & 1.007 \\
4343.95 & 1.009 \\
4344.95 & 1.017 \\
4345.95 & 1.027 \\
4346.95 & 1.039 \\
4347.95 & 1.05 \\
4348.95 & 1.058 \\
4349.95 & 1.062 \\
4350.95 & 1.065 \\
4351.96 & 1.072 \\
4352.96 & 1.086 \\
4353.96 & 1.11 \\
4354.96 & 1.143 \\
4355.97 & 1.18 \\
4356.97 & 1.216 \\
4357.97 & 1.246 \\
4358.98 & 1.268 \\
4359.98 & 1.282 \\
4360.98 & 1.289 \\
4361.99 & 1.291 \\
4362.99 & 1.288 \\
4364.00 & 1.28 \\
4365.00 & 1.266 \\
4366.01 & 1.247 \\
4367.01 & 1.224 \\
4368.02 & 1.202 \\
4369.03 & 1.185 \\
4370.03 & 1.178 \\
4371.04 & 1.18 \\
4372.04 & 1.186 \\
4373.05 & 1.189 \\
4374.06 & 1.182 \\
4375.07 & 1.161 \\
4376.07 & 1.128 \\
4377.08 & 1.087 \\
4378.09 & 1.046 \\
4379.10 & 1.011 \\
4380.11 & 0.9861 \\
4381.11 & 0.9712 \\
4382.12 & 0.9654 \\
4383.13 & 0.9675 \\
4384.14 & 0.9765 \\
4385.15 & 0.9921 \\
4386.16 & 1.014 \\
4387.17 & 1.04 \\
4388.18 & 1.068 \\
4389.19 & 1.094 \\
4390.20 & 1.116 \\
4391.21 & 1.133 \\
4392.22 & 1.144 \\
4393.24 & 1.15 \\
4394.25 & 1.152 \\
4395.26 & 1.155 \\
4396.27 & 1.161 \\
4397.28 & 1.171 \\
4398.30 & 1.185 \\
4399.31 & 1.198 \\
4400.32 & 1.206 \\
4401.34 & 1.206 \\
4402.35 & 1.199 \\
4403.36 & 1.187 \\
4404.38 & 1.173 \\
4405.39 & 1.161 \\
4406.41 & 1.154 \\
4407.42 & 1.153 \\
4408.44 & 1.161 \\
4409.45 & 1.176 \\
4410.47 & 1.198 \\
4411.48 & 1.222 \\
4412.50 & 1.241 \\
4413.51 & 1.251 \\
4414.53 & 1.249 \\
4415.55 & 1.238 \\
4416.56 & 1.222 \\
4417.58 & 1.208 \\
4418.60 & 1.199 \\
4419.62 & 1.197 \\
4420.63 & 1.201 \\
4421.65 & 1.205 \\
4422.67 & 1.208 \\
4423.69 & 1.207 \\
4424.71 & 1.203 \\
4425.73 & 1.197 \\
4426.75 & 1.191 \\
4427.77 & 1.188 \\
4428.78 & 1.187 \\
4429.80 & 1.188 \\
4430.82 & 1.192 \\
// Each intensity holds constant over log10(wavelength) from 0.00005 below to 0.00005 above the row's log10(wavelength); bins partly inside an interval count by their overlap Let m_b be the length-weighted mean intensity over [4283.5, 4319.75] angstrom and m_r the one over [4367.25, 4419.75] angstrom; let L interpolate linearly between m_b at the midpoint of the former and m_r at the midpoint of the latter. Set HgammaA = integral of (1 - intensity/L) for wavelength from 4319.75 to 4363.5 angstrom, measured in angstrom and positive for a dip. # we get -3.5 angstrom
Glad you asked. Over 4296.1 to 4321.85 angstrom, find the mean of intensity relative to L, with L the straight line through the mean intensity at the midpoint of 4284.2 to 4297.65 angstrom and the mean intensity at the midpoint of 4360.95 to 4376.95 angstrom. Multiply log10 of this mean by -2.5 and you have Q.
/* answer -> 0.17 mag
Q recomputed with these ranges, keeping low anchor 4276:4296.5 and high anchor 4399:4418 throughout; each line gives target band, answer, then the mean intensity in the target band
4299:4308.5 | 0.28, 0.769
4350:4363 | -0.09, 1.19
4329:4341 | -0.04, 1.09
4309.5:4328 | 0.05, 0.979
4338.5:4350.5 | 0.04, 1.03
